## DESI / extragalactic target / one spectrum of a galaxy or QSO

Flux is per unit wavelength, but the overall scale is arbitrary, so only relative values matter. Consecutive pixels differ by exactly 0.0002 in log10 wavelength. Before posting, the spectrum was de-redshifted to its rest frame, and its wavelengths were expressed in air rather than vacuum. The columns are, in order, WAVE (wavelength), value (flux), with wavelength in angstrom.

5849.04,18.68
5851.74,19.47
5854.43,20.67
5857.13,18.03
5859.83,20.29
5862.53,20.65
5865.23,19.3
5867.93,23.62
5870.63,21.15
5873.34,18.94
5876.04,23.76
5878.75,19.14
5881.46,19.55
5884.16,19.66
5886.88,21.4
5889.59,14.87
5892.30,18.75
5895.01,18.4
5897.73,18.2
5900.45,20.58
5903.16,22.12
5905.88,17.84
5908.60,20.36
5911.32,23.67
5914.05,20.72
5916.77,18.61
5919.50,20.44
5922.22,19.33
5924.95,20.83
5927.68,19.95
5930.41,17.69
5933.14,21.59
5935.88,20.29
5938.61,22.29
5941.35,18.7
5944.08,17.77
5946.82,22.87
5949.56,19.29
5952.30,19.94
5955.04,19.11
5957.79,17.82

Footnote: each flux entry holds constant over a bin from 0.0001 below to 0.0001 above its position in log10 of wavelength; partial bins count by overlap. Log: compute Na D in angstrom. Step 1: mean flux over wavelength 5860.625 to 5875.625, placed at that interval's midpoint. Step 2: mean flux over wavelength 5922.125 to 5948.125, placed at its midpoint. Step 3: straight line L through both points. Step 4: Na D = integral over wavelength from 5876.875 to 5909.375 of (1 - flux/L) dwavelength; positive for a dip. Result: 2.11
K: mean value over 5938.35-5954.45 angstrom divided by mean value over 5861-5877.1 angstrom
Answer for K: 0.94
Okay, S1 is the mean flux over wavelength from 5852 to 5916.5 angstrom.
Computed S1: 20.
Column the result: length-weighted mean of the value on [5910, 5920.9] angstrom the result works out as 20.8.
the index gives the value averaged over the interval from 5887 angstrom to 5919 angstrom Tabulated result 19.6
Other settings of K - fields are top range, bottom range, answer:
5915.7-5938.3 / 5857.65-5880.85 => 0.96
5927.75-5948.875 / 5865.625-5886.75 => 0.97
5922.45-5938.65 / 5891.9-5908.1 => 1.04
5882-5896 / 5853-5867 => 0.94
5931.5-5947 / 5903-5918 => 1.00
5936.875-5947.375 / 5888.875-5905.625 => 1.07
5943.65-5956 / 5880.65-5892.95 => 1.06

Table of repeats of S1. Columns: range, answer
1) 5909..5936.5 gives 20.3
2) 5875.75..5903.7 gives 19.4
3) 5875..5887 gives 20.5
